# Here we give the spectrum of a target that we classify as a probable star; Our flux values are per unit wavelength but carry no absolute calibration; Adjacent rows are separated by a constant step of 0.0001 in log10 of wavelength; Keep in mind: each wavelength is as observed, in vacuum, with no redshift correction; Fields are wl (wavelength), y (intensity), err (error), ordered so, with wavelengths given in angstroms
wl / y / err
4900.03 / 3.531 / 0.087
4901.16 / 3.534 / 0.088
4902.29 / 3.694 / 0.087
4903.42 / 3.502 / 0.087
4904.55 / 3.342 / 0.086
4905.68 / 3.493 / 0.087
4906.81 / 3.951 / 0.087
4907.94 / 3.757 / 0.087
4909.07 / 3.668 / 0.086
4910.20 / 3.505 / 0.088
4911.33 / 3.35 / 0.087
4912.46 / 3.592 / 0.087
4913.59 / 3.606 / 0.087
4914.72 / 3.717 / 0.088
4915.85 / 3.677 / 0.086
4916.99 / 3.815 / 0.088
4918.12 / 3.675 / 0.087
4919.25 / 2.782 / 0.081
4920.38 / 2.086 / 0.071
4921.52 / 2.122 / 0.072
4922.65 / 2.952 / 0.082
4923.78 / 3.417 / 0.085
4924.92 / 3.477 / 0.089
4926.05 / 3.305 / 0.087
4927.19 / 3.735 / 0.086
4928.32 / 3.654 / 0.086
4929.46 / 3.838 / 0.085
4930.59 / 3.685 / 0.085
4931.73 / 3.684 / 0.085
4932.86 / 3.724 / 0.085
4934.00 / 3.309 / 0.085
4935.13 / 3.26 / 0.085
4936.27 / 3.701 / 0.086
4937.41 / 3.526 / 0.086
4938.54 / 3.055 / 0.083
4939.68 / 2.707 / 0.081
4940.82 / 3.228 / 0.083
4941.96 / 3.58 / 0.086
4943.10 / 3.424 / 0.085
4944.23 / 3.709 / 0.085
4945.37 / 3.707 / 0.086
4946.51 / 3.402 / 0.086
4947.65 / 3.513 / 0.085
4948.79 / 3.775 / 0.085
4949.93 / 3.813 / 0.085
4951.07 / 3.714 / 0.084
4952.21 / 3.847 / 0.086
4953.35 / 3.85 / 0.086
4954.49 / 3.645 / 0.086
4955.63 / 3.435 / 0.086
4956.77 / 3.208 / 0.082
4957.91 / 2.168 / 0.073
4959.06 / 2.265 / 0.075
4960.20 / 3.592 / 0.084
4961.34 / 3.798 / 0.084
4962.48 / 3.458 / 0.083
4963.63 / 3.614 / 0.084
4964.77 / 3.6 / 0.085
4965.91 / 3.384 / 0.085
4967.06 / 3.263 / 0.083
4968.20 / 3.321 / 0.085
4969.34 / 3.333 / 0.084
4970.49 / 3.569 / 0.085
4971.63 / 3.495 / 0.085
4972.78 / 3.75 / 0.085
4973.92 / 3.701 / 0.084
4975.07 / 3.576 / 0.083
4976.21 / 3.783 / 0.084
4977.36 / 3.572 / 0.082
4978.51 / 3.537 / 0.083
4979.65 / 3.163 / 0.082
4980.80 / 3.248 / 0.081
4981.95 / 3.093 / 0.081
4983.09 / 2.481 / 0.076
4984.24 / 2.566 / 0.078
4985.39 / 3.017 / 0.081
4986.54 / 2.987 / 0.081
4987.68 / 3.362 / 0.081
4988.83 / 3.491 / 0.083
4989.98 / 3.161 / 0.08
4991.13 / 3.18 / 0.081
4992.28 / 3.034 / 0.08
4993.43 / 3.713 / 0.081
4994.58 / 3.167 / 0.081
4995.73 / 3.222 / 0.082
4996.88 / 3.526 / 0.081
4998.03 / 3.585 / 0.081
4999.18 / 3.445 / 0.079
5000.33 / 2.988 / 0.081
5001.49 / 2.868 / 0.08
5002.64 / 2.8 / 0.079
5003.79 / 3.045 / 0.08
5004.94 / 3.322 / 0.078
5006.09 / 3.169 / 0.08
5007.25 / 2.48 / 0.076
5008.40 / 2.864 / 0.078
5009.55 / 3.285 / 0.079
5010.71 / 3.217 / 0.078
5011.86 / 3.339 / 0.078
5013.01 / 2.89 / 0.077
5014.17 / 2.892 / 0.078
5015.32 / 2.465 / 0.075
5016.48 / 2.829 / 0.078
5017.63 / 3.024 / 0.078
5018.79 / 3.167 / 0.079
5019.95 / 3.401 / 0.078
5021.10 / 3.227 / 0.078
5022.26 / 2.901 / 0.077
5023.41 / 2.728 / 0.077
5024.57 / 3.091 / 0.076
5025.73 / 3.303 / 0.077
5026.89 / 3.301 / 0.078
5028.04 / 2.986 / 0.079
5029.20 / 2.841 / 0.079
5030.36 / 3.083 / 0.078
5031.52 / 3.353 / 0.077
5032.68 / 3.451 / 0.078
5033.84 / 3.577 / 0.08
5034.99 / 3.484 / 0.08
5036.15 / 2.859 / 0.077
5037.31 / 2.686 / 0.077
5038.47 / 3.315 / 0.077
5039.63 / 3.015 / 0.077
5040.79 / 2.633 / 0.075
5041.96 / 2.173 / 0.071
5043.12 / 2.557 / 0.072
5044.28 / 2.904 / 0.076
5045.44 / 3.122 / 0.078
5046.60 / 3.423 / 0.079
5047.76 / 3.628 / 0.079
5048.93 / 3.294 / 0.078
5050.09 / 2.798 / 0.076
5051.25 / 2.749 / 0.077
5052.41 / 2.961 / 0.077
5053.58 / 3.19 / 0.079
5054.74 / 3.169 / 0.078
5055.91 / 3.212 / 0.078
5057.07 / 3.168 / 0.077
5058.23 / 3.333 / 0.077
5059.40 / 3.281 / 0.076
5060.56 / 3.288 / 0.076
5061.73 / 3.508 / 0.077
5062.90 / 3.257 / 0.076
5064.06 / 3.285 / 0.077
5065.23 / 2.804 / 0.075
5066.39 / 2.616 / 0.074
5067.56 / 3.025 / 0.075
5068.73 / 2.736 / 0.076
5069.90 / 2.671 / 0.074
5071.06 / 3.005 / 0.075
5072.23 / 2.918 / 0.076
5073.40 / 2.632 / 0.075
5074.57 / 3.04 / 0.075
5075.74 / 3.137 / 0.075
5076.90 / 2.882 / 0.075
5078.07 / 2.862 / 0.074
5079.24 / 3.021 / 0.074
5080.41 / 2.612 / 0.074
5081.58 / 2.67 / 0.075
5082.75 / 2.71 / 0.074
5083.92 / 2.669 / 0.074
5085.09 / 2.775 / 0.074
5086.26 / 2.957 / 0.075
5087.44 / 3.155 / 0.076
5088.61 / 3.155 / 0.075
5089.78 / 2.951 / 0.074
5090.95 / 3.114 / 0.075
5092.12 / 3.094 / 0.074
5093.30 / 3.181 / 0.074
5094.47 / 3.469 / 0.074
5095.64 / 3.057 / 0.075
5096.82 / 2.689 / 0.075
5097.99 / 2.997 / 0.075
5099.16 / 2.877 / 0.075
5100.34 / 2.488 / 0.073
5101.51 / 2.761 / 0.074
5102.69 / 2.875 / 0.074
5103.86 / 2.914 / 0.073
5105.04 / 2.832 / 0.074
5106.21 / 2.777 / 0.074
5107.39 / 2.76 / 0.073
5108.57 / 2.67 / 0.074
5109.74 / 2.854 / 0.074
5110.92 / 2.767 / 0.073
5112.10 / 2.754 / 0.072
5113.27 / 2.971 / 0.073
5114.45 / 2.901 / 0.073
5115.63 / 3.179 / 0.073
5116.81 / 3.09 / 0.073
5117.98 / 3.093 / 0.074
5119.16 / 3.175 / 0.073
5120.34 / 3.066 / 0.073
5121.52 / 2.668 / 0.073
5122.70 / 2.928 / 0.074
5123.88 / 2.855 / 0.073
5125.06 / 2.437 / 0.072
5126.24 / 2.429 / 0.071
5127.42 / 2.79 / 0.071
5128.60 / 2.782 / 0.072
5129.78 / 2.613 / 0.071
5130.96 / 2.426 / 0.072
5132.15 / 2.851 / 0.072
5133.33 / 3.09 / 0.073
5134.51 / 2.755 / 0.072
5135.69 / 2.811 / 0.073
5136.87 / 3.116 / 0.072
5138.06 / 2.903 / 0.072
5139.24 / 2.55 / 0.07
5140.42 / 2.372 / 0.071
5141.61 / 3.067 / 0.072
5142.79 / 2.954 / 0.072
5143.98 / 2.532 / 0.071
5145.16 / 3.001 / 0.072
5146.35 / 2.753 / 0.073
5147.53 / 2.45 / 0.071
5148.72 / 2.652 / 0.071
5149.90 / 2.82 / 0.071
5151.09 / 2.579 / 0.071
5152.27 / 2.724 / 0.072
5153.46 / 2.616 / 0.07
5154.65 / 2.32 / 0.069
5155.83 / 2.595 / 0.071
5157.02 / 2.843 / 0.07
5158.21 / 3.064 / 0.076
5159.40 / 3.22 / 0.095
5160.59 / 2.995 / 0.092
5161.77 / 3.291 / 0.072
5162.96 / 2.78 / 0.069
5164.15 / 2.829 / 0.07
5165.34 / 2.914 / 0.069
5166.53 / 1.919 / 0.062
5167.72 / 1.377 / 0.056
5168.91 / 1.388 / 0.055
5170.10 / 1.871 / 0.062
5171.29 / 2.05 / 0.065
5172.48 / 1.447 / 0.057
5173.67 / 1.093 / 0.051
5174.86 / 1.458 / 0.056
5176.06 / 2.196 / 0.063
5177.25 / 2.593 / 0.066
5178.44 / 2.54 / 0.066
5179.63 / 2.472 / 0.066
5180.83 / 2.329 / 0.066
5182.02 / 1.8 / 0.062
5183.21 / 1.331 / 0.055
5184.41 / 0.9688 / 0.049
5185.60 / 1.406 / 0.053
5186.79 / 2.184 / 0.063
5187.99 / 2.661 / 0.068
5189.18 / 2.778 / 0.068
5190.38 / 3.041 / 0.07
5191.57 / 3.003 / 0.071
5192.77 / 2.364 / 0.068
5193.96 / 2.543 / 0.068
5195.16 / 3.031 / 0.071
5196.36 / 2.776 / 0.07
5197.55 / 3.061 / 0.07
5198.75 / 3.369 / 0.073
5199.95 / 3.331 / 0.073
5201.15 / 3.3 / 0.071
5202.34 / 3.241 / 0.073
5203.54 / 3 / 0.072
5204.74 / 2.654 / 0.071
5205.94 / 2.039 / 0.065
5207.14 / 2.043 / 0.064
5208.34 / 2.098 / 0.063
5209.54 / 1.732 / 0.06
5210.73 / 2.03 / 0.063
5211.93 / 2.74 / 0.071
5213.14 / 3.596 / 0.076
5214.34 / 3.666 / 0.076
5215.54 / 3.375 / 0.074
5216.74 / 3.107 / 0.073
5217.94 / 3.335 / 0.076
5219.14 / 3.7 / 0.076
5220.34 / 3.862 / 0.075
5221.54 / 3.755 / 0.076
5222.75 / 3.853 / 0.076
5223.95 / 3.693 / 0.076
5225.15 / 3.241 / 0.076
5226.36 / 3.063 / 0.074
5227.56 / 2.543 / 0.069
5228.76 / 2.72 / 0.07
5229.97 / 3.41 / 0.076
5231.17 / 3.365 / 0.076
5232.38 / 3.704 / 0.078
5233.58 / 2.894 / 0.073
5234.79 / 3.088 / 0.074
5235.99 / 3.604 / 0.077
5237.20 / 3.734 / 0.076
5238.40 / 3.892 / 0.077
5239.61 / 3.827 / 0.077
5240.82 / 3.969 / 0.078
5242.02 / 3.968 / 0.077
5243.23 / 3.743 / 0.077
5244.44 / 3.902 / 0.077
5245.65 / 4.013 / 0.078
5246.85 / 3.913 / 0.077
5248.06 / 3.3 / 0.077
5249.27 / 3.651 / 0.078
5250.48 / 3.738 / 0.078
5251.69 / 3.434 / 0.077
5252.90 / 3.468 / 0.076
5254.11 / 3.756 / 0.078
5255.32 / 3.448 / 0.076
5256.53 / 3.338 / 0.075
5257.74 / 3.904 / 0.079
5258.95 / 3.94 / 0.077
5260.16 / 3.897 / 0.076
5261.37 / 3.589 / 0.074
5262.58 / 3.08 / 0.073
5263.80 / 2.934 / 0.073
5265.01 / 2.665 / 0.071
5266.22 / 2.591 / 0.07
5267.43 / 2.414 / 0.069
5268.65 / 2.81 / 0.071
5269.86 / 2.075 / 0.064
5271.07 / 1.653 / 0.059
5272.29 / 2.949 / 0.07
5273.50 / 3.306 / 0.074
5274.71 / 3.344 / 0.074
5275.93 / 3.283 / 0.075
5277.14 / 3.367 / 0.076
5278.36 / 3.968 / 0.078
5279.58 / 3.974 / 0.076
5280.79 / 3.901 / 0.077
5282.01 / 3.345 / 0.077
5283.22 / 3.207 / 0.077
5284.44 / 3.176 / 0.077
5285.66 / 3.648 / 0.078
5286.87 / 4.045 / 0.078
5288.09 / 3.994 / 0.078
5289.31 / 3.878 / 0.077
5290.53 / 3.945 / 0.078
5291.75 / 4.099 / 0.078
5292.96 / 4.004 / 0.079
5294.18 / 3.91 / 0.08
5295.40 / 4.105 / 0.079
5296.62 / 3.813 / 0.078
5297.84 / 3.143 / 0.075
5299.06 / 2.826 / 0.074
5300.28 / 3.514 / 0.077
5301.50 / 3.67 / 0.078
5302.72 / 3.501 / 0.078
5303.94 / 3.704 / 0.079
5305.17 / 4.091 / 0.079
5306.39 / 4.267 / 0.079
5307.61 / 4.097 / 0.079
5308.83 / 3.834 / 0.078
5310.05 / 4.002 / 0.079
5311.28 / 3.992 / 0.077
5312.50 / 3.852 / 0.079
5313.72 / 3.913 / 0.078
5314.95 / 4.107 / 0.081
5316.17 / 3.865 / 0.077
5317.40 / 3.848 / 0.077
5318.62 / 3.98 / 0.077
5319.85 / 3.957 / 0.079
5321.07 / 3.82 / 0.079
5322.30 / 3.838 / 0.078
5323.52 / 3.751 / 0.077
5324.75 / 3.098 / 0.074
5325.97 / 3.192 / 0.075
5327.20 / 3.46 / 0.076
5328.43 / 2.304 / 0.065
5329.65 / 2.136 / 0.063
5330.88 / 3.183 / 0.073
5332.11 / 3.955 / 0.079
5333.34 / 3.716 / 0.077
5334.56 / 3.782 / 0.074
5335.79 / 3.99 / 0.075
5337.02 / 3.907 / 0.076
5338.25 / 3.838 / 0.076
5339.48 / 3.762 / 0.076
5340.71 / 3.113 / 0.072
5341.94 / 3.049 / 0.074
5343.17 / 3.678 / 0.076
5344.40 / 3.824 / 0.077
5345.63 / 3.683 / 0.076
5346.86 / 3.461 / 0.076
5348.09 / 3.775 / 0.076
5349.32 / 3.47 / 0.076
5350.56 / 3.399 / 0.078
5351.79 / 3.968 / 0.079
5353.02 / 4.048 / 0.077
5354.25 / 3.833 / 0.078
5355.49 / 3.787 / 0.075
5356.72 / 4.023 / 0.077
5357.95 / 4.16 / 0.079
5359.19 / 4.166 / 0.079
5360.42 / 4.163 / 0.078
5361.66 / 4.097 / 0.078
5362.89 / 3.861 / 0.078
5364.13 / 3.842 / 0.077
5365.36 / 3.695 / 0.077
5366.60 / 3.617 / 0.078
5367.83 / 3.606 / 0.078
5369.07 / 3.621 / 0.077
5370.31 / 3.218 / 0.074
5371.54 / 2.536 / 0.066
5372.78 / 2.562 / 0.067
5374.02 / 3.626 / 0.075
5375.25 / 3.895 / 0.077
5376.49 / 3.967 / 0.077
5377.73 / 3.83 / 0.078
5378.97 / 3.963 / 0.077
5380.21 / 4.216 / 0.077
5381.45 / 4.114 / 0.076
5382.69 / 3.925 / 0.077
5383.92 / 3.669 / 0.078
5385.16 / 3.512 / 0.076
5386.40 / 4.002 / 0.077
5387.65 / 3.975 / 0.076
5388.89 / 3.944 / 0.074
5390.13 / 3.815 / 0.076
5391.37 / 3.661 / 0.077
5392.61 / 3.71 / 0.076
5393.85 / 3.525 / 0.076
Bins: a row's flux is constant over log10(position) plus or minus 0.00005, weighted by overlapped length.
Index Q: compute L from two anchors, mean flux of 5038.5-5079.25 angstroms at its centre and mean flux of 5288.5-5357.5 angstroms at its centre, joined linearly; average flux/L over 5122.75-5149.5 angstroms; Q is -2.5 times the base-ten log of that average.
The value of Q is 0.17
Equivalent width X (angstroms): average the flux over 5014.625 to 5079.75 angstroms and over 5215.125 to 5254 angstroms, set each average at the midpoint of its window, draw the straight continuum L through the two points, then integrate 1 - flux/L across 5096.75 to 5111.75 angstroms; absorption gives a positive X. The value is 1.9 angstroms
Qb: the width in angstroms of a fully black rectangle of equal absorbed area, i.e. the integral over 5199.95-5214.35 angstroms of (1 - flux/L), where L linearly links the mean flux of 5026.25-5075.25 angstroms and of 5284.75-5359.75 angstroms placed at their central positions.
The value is 3.2 angstroms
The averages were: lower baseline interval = 3.06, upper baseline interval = 3.71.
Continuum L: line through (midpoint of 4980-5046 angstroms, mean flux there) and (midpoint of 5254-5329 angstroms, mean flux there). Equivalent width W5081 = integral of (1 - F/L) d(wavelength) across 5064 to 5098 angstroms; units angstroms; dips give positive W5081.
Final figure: 2.8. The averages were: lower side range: 3.07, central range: 2.92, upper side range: 3.53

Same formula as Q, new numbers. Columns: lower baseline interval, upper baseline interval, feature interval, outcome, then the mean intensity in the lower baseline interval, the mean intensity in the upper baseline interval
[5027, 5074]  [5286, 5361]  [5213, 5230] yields 0.03 mag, 3.05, 3.73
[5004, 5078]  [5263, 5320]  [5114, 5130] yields 0.12 mag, 3.05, 3.54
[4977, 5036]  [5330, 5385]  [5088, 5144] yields 0.16 mag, 3.13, 3.71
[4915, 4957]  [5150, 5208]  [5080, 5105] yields -0.04 mag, 3.44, 2.45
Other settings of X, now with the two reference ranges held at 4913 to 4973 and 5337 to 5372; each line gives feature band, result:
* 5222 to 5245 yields 0.8 angstroms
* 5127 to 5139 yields 2.5 angstroms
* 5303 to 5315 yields -1.0 angstroms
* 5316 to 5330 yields 0.9 angstroms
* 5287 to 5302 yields -0.4 angstroms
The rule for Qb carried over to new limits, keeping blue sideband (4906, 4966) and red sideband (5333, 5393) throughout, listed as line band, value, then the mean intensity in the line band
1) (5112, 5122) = 1.6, 3.01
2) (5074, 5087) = 2.5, 2.85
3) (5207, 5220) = 2.6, 2.91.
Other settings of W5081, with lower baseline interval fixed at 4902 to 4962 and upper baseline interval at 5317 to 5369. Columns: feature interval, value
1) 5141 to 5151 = 2.2 angstroms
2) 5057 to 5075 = 2.4 angstroms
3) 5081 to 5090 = 1.6 angstroms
